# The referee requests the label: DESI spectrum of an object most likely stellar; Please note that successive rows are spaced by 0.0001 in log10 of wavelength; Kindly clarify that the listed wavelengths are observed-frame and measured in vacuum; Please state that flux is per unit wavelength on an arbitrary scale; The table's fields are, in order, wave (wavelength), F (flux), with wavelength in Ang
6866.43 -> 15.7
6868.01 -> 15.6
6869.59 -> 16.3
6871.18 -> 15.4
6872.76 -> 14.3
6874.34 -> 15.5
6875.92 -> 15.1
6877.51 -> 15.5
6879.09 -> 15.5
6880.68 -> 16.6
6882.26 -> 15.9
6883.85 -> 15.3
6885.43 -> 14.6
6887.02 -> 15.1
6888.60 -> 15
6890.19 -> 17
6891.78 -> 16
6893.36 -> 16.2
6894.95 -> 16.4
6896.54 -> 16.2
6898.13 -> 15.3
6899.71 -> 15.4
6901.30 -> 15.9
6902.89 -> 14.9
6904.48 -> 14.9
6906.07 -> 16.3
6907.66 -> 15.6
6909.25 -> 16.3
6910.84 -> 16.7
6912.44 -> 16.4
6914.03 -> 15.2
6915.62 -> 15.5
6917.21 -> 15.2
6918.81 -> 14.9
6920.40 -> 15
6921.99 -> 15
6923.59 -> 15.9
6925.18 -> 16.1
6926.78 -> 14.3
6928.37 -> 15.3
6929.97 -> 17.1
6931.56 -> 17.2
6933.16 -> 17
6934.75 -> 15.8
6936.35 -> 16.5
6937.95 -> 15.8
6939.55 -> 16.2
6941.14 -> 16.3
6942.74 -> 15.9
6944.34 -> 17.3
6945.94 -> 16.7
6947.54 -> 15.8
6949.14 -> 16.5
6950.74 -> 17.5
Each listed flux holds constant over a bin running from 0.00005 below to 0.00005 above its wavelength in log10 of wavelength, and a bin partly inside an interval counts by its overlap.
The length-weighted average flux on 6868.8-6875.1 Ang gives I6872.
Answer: 15.4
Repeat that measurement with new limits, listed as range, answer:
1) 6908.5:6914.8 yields 16.1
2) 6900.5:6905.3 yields 15.2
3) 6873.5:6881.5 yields 15.6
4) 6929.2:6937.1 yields 16.7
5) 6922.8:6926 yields 16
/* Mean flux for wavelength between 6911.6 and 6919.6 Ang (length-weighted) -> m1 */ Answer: 15.4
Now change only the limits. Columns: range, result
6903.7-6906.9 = 15.6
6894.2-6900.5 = 15.8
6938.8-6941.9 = 16.3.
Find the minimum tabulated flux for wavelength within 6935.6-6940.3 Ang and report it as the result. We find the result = 15.8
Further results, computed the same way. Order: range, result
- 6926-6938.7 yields 14.3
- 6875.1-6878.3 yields 15.1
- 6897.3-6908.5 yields 14.9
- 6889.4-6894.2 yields 16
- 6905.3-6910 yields 15.6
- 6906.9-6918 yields 15.2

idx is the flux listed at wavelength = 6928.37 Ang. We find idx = 15.3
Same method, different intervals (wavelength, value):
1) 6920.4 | 15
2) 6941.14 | 16.3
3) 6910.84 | 16.7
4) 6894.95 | 16.4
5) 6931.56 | 17.2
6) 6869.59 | 16.3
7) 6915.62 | 15.5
